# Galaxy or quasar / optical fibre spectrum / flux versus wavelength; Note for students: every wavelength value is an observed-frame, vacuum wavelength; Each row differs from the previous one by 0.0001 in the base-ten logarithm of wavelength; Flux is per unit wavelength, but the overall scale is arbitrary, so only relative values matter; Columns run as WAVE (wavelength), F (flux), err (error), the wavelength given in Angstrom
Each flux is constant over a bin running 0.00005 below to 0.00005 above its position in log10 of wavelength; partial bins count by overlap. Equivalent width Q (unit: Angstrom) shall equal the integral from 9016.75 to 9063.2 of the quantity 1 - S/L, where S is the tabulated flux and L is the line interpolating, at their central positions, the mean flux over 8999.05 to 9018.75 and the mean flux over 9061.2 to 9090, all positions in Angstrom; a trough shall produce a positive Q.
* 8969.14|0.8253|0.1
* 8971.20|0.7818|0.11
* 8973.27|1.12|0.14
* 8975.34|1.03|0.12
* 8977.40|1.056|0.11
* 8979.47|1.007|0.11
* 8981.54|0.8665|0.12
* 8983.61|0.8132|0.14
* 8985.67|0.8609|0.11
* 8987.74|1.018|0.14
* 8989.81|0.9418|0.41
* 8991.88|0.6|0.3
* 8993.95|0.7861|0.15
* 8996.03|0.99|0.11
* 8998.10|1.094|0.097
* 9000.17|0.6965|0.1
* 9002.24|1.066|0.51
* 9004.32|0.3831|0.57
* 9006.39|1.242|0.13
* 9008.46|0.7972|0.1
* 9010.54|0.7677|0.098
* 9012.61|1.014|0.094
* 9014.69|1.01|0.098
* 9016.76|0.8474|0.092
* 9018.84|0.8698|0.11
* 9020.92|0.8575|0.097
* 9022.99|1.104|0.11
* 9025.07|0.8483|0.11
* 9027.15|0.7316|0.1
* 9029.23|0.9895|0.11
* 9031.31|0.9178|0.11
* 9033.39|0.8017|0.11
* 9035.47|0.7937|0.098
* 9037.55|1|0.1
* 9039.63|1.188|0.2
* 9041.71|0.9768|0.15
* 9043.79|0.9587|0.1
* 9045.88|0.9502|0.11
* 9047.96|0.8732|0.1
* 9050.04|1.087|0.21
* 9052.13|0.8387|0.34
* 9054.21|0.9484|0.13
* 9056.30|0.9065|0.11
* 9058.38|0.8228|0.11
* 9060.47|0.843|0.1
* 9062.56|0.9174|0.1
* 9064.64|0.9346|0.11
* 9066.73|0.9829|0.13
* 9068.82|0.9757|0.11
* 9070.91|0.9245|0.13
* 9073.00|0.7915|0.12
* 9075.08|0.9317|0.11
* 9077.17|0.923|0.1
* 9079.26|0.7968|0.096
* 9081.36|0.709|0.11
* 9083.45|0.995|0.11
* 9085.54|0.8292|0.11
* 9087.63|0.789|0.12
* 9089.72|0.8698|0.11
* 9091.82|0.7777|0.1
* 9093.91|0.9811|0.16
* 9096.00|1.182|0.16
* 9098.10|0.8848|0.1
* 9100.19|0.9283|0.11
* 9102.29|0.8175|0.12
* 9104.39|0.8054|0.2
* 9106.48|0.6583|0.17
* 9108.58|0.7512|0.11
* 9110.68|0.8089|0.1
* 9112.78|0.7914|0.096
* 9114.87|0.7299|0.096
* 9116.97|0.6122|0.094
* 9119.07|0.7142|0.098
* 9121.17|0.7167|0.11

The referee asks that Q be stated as -2.2 Angstrom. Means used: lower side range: 0.87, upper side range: 0.884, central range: 0.918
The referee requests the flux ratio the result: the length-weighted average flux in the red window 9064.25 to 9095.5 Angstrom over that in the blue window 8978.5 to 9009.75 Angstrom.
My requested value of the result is 1.0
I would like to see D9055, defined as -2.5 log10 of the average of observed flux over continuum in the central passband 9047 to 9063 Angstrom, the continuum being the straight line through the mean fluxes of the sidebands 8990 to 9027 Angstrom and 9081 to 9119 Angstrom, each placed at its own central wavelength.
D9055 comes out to -0.063 mag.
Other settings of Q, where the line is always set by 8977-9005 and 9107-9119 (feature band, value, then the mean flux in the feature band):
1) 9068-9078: -1.66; 0.908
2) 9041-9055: -2.43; 0.947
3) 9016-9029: -0.75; 0.884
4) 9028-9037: -0.60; 0.879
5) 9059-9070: -1.93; 0.926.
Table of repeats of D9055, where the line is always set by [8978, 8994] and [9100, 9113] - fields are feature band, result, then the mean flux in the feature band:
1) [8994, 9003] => -0.09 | 0.939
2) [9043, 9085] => -0.11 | 0.904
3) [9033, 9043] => -0.16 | 0.963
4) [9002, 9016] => -0.04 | 0.887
